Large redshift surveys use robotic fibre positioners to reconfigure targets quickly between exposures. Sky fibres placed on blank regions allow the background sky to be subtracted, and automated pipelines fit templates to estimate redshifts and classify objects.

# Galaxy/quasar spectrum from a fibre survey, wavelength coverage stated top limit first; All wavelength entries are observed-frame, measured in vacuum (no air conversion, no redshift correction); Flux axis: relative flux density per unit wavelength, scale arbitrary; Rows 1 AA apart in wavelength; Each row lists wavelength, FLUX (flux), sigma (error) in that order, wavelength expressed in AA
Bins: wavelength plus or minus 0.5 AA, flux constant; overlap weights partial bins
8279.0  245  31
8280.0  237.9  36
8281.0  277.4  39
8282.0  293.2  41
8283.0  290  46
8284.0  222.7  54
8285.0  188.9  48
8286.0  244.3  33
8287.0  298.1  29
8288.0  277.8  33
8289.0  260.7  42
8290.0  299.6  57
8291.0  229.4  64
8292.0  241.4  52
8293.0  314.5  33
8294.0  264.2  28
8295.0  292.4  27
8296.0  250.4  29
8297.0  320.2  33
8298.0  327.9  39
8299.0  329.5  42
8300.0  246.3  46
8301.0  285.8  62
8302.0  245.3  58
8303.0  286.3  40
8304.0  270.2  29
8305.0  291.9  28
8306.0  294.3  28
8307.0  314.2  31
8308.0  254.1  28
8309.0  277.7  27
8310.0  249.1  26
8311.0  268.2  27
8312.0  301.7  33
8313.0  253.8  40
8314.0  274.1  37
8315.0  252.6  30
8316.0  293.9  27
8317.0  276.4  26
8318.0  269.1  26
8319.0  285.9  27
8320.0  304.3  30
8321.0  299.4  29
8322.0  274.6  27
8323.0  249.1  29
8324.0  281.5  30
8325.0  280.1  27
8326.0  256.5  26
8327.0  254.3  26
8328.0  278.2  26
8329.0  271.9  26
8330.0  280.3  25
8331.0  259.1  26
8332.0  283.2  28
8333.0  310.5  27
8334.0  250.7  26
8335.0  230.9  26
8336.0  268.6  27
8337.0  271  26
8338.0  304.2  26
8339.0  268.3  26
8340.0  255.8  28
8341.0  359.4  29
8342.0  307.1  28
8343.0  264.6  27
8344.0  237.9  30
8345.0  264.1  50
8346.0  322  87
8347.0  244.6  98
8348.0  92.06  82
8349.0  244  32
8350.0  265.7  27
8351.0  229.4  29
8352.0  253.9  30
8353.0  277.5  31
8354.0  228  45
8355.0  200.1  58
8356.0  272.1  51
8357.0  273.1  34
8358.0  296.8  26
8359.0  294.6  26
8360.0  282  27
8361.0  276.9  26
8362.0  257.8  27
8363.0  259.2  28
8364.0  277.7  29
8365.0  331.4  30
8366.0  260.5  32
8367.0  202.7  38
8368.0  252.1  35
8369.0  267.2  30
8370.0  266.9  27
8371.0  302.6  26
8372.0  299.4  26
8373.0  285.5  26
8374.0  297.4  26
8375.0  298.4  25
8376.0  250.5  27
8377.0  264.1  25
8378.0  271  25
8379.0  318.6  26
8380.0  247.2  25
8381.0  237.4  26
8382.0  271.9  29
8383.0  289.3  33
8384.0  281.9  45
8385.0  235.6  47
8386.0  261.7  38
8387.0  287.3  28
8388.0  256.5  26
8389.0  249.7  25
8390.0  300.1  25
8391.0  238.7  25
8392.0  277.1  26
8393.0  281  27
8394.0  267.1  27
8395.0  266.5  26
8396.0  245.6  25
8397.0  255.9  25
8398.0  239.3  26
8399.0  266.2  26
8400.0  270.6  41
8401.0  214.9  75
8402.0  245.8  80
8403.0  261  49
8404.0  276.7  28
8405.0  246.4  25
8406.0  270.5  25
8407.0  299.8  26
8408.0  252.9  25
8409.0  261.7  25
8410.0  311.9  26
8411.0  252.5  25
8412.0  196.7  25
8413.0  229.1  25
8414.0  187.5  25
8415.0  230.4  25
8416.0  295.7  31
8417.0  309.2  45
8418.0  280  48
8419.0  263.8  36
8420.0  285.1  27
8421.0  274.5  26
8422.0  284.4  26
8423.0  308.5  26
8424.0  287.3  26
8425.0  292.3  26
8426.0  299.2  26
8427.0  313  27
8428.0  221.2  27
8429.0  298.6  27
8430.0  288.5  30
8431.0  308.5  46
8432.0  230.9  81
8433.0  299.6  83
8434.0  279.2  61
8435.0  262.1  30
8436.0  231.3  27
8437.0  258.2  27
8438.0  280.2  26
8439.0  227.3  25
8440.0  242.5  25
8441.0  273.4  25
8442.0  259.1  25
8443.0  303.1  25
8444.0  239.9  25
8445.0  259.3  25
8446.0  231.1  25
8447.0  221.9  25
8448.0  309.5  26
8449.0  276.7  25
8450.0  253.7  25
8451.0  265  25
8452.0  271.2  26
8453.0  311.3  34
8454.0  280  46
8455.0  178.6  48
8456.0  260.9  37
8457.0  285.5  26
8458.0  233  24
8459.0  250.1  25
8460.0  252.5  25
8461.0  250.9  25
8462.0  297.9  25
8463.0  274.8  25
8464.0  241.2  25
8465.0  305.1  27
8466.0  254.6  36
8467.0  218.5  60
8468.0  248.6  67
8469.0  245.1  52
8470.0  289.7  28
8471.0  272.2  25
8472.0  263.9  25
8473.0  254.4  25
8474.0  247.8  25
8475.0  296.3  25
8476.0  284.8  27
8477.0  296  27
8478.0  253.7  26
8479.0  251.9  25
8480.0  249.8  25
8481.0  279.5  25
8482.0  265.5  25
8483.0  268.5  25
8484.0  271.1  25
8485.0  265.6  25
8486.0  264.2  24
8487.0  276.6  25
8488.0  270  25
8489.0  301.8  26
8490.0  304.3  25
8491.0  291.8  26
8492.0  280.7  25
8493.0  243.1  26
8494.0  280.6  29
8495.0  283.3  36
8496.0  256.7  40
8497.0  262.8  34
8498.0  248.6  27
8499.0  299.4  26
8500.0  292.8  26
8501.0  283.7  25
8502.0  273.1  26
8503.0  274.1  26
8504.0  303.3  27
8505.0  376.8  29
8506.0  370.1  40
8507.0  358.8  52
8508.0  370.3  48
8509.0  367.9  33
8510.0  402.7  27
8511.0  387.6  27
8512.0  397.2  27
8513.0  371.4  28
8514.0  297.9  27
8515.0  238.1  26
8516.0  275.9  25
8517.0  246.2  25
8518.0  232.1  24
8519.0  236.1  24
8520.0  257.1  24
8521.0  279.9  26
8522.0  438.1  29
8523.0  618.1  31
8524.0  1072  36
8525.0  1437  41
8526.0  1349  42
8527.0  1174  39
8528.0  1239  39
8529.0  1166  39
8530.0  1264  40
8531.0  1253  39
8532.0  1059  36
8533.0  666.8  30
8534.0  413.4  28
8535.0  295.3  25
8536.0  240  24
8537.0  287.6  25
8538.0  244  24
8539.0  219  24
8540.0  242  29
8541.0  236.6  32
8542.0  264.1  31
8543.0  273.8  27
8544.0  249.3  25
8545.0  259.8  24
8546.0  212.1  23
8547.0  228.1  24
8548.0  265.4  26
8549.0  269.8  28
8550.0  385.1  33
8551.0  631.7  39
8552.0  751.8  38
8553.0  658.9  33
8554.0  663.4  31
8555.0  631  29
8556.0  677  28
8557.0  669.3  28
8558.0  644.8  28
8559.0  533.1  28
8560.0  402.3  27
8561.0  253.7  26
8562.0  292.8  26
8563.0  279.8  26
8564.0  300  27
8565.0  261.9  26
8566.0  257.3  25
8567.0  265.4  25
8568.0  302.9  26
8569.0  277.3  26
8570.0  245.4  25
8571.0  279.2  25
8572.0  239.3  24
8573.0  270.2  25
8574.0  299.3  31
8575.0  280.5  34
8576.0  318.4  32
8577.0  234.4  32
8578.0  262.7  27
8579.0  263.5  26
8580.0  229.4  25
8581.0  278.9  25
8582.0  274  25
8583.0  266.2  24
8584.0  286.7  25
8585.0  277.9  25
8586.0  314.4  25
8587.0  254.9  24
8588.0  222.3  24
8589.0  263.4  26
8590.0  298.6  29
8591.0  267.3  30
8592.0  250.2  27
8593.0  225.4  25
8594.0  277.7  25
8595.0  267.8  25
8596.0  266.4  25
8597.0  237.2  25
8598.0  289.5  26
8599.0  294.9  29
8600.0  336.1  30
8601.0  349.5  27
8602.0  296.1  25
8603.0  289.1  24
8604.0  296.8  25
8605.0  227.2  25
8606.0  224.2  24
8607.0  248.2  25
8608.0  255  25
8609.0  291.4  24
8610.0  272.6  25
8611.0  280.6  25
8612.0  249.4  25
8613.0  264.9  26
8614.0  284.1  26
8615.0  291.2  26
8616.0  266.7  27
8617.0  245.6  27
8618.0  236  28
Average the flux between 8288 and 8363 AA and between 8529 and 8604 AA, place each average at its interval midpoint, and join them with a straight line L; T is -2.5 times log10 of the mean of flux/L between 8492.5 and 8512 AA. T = 0.093 mag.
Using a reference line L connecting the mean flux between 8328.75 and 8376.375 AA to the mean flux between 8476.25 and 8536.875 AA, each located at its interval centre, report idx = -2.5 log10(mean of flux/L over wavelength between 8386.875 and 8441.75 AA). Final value 0.26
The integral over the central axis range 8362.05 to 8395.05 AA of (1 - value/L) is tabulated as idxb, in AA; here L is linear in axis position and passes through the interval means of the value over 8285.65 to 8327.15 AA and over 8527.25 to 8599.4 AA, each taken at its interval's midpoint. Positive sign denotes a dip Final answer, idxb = 4.1 AA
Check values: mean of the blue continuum 277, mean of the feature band 271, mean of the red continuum 392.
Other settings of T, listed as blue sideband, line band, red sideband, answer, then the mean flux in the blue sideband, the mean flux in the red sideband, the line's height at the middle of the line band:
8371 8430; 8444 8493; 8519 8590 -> 0.30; 269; 454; 351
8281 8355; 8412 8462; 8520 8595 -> 0.32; 270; 444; 357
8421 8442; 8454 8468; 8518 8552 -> 0.37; 274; 565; 357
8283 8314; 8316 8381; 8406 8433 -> 0.01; 274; 272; 273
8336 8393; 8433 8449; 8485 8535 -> 0.41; 268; 484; 381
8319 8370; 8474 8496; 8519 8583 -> 0.43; 267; 474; 408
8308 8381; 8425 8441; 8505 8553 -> 0.38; 270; 507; 383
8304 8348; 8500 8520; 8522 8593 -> 0.29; 274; 453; 416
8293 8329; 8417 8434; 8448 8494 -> -0.05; 279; 267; 271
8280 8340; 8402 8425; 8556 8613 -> 0.06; 274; 296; 282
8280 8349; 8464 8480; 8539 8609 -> 0.14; 272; 321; 302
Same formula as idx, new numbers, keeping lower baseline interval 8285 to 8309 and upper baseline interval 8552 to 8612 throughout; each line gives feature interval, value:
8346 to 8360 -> 0.16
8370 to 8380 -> 0.02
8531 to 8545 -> -0.23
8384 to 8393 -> 0.10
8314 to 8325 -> 0.01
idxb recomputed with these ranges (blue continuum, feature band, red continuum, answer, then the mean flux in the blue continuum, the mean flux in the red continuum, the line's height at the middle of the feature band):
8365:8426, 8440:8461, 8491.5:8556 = 5.48 AA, 267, 466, 352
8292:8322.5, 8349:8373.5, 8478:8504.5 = 1.12 AA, 282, 274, 279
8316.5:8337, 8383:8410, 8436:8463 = 0.25 AA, 273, 260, 266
